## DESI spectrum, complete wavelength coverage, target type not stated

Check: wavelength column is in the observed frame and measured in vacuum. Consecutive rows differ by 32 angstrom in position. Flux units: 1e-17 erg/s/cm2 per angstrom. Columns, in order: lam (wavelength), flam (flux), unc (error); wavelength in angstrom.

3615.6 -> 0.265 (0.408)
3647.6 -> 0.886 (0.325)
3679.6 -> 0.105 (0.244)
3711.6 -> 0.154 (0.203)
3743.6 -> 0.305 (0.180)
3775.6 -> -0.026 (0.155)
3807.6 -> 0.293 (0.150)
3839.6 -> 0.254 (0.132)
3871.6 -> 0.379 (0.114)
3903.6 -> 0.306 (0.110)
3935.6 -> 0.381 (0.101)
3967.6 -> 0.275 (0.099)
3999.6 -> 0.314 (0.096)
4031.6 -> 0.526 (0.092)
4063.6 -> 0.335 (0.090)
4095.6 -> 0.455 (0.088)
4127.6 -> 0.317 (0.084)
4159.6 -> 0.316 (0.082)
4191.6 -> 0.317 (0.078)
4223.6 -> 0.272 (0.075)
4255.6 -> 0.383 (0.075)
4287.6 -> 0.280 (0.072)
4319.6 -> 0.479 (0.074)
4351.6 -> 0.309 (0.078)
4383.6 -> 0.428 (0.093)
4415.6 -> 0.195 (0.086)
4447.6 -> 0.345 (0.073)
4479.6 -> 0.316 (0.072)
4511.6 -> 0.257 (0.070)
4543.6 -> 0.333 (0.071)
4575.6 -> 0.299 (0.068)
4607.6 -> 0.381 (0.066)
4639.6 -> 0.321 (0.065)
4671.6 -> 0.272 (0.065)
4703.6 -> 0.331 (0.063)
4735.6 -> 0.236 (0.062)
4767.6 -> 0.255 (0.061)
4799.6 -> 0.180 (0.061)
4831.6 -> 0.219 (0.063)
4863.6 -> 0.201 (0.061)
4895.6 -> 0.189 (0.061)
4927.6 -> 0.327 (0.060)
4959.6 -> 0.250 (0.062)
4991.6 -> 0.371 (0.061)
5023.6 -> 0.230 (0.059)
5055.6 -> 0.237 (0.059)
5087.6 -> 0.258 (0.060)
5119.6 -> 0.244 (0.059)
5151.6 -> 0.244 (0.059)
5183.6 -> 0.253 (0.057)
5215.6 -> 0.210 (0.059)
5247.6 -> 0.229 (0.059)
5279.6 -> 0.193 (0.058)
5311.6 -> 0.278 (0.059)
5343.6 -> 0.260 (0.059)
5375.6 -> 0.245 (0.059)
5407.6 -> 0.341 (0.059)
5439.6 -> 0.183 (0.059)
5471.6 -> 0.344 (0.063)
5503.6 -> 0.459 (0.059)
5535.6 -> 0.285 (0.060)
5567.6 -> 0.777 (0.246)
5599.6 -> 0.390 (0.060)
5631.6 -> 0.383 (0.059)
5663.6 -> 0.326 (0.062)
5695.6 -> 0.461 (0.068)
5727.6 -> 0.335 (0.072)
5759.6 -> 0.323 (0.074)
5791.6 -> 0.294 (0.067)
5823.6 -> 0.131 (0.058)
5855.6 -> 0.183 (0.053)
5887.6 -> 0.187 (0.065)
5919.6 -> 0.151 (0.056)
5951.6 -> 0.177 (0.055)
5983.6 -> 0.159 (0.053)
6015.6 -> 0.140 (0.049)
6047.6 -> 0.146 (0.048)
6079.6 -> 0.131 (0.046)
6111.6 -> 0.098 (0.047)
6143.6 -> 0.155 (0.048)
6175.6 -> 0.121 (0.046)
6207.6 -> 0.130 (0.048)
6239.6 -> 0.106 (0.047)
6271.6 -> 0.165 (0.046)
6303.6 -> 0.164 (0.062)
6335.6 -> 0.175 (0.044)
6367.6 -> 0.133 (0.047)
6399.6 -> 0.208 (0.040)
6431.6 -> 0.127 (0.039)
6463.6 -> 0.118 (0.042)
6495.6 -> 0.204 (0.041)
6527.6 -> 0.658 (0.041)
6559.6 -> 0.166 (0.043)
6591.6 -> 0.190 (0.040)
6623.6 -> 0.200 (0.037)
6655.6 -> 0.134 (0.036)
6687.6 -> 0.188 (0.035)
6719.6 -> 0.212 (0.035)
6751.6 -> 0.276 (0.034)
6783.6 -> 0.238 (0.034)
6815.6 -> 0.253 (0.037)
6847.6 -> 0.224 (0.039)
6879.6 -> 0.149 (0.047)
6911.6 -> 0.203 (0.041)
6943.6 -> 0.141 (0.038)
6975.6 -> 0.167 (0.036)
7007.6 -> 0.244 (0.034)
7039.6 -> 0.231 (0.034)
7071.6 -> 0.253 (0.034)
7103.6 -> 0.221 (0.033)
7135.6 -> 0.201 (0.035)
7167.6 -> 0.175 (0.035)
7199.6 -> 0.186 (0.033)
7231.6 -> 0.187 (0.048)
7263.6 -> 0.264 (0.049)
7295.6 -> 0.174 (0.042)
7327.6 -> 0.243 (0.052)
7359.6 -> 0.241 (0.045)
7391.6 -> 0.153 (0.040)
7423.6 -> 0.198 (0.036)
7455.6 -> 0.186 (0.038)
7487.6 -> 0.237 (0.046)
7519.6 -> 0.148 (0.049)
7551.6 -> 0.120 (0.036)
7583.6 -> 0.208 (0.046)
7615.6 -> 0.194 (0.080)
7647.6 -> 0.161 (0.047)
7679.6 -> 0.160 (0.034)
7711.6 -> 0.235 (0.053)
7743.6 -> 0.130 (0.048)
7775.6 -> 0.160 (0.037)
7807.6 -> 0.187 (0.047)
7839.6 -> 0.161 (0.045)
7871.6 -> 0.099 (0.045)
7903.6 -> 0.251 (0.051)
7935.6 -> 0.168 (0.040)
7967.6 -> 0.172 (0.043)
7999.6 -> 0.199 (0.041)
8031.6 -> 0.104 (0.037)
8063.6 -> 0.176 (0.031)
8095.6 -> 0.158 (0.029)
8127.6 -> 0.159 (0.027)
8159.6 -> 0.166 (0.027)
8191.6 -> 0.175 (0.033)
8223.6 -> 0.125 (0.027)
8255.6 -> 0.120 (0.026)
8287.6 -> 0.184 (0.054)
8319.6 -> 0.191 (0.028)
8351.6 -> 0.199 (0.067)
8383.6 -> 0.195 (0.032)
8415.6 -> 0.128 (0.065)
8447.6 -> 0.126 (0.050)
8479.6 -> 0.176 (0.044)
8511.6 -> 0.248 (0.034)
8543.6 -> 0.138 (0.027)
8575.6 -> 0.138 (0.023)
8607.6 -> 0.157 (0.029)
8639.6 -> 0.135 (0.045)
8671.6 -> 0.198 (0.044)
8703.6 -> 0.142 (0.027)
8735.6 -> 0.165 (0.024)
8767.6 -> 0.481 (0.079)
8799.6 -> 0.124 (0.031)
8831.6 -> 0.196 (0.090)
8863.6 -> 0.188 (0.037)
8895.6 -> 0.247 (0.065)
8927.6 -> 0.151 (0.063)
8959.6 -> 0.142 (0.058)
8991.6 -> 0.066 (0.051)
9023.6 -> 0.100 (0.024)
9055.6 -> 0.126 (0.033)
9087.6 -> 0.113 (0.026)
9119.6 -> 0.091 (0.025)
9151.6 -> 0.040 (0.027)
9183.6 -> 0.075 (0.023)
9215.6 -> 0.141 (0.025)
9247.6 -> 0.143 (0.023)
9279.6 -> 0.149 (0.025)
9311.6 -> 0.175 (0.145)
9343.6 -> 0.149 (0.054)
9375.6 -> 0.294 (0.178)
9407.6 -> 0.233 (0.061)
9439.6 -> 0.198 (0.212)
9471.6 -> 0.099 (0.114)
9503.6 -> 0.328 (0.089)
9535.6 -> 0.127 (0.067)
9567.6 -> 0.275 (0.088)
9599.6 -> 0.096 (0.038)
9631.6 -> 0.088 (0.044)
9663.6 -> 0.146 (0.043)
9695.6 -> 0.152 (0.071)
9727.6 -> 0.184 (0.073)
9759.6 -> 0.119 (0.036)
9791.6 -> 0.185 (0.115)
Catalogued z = 0.750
